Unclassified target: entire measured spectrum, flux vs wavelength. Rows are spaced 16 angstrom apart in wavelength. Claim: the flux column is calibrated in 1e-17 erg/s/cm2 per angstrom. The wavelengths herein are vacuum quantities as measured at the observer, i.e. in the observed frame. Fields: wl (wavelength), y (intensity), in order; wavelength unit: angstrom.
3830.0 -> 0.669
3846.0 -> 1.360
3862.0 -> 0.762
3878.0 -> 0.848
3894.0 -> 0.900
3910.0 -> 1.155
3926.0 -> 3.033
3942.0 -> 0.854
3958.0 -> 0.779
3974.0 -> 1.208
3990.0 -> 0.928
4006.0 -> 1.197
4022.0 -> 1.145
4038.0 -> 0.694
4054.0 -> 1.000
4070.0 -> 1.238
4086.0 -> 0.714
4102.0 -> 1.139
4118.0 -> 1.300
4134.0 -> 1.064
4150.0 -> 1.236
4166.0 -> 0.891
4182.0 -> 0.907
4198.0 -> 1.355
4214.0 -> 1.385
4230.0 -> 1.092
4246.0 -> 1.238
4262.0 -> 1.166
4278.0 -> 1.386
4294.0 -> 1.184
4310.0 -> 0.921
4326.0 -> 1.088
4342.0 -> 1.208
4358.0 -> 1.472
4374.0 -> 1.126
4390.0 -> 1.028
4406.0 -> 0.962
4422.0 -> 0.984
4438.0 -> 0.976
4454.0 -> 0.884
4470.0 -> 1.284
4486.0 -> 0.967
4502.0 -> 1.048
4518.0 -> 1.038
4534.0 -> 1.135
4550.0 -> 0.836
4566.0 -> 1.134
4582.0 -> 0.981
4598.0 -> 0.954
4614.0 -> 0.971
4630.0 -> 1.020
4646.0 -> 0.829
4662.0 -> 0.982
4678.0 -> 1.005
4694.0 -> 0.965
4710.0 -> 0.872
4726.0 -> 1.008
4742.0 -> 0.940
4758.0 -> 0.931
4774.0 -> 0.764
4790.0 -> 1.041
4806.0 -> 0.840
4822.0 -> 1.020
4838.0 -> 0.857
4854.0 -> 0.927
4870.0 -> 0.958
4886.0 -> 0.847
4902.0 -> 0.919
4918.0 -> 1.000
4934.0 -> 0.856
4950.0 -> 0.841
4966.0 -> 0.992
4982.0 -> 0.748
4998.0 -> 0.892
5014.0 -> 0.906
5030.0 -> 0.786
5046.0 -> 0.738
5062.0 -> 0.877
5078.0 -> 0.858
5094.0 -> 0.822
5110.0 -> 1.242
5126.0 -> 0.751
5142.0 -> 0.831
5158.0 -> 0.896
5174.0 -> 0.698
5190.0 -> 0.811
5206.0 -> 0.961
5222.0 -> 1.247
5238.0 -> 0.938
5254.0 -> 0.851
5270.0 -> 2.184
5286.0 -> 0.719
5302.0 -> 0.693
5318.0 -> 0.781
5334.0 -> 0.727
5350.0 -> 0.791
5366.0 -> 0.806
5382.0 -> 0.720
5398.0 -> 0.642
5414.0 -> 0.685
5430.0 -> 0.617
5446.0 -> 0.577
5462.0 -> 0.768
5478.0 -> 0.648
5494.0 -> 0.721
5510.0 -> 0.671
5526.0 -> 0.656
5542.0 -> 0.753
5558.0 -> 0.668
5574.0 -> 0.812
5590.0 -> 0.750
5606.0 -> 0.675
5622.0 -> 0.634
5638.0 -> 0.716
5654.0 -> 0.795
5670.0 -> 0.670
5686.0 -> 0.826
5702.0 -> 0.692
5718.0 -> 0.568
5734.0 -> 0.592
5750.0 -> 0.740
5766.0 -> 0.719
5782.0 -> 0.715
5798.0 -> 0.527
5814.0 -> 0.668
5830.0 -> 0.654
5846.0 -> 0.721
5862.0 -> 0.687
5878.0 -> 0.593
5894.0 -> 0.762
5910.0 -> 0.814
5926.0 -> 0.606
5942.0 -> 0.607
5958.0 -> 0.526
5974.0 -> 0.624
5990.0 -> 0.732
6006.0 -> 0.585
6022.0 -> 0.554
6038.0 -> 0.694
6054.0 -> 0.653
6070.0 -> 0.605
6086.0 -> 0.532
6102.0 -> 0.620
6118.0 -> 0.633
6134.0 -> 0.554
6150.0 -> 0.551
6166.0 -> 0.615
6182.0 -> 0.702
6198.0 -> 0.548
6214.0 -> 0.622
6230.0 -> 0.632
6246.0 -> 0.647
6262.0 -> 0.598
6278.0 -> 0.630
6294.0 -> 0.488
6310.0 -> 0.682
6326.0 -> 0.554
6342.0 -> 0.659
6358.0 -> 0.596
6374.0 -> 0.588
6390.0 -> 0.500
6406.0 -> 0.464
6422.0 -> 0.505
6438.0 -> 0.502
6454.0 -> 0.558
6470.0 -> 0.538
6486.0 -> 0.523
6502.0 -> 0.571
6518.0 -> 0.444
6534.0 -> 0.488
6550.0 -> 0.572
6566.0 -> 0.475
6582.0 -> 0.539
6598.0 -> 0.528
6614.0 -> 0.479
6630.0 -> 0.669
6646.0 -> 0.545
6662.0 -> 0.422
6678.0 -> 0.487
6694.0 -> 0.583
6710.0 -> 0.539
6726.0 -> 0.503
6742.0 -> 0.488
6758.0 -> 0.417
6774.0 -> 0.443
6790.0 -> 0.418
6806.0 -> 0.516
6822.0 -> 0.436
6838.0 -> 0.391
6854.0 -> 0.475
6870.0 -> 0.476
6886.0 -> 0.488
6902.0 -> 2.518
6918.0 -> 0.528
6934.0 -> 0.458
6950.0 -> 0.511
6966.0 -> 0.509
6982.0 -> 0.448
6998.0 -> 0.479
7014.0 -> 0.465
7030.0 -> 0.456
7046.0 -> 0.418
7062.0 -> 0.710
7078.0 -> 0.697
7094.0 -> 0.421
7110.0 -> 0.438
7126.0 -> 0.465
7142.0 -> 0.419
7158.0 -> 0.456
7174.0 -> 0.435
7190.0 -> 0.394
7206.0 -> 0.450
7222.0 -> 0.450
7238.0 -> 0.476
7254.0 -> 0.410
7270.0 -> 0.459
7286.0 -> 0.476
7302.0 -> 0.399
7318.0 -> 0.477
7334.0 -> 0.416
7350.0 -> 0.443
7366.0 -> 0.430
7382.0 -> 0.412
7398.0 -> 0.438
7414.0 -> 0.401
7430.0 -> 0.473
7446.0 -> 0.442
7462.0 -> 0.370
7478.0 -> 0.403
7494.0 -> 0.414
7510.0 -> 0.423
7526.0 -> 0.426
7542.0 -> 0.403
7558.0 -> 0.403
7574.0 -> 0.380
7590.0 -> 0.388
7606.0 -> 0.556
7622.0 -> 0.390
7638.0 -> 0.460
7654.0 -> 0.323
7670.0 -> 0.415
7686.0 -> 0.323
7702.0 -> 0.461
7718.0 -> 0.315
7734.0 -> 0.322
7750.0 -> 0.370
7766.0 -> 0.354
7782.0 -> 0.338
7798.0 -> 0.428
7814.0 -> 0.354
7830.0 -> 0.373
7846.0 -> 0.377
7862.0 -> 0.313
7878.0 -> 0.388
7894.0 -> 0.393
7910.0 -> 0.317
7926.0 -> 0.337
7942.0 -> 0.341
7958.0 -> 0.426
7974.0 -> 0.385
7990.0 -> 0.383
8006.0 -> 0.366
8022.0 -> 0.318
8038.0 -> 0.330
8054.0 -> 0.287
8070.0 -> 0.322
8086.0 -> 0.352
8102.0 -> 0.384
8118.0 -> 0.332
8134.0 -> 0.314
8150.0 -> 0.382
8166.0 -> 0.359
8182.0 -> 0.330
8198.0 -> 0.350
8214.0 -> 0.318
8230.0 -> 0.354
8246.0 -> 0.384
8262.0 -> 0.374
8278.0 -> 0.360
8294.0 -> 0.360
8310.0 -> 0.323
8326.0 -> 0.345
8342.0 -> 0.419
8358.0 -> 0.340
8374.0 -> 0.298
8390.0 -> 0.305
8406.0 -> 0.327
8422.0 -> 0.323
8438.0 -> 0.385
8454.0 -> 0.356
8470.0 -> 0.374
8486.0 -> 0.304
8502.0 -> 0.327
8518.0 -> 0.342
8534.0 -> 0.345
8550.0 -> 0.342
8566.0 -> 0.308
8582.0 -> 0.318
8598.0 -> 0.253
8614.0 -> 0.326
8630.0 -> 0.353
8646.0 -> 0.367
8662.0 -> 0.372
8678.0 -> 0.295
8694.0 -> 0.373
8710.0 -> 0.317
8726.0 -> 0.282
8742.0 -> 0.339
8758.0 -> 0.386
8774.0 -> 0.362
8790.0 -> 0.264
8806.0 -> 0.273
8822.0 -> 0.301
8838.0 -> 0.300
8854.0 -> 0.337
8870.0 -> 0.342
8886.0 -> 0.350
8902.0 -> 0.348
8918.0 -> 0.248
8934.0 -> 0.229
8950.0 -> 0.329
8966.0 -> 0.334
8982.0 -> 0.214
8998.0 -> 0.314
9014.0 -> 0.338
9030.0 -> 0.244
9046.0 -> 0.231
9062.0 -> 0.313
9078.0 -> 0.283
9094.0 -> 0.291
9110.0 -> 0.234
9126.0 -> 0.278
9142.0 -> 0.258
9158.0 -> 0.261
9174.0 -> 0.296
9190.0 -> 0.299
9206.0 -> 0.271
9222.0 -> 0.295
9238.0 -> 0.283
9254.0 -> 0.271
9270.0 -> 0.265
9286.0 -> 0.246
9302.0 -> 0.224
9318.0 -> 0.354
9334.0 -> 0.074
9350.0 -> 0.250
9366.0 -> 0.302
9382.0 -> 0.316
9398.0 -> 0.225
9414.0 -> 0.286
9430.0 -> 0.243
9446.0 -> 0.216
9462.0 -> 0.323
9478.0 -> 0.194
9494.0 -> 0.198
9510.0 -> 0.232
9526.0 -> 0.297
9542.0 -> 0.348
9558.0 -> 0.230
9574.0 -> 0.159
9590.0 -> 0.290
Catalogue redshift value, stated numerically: 0.05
